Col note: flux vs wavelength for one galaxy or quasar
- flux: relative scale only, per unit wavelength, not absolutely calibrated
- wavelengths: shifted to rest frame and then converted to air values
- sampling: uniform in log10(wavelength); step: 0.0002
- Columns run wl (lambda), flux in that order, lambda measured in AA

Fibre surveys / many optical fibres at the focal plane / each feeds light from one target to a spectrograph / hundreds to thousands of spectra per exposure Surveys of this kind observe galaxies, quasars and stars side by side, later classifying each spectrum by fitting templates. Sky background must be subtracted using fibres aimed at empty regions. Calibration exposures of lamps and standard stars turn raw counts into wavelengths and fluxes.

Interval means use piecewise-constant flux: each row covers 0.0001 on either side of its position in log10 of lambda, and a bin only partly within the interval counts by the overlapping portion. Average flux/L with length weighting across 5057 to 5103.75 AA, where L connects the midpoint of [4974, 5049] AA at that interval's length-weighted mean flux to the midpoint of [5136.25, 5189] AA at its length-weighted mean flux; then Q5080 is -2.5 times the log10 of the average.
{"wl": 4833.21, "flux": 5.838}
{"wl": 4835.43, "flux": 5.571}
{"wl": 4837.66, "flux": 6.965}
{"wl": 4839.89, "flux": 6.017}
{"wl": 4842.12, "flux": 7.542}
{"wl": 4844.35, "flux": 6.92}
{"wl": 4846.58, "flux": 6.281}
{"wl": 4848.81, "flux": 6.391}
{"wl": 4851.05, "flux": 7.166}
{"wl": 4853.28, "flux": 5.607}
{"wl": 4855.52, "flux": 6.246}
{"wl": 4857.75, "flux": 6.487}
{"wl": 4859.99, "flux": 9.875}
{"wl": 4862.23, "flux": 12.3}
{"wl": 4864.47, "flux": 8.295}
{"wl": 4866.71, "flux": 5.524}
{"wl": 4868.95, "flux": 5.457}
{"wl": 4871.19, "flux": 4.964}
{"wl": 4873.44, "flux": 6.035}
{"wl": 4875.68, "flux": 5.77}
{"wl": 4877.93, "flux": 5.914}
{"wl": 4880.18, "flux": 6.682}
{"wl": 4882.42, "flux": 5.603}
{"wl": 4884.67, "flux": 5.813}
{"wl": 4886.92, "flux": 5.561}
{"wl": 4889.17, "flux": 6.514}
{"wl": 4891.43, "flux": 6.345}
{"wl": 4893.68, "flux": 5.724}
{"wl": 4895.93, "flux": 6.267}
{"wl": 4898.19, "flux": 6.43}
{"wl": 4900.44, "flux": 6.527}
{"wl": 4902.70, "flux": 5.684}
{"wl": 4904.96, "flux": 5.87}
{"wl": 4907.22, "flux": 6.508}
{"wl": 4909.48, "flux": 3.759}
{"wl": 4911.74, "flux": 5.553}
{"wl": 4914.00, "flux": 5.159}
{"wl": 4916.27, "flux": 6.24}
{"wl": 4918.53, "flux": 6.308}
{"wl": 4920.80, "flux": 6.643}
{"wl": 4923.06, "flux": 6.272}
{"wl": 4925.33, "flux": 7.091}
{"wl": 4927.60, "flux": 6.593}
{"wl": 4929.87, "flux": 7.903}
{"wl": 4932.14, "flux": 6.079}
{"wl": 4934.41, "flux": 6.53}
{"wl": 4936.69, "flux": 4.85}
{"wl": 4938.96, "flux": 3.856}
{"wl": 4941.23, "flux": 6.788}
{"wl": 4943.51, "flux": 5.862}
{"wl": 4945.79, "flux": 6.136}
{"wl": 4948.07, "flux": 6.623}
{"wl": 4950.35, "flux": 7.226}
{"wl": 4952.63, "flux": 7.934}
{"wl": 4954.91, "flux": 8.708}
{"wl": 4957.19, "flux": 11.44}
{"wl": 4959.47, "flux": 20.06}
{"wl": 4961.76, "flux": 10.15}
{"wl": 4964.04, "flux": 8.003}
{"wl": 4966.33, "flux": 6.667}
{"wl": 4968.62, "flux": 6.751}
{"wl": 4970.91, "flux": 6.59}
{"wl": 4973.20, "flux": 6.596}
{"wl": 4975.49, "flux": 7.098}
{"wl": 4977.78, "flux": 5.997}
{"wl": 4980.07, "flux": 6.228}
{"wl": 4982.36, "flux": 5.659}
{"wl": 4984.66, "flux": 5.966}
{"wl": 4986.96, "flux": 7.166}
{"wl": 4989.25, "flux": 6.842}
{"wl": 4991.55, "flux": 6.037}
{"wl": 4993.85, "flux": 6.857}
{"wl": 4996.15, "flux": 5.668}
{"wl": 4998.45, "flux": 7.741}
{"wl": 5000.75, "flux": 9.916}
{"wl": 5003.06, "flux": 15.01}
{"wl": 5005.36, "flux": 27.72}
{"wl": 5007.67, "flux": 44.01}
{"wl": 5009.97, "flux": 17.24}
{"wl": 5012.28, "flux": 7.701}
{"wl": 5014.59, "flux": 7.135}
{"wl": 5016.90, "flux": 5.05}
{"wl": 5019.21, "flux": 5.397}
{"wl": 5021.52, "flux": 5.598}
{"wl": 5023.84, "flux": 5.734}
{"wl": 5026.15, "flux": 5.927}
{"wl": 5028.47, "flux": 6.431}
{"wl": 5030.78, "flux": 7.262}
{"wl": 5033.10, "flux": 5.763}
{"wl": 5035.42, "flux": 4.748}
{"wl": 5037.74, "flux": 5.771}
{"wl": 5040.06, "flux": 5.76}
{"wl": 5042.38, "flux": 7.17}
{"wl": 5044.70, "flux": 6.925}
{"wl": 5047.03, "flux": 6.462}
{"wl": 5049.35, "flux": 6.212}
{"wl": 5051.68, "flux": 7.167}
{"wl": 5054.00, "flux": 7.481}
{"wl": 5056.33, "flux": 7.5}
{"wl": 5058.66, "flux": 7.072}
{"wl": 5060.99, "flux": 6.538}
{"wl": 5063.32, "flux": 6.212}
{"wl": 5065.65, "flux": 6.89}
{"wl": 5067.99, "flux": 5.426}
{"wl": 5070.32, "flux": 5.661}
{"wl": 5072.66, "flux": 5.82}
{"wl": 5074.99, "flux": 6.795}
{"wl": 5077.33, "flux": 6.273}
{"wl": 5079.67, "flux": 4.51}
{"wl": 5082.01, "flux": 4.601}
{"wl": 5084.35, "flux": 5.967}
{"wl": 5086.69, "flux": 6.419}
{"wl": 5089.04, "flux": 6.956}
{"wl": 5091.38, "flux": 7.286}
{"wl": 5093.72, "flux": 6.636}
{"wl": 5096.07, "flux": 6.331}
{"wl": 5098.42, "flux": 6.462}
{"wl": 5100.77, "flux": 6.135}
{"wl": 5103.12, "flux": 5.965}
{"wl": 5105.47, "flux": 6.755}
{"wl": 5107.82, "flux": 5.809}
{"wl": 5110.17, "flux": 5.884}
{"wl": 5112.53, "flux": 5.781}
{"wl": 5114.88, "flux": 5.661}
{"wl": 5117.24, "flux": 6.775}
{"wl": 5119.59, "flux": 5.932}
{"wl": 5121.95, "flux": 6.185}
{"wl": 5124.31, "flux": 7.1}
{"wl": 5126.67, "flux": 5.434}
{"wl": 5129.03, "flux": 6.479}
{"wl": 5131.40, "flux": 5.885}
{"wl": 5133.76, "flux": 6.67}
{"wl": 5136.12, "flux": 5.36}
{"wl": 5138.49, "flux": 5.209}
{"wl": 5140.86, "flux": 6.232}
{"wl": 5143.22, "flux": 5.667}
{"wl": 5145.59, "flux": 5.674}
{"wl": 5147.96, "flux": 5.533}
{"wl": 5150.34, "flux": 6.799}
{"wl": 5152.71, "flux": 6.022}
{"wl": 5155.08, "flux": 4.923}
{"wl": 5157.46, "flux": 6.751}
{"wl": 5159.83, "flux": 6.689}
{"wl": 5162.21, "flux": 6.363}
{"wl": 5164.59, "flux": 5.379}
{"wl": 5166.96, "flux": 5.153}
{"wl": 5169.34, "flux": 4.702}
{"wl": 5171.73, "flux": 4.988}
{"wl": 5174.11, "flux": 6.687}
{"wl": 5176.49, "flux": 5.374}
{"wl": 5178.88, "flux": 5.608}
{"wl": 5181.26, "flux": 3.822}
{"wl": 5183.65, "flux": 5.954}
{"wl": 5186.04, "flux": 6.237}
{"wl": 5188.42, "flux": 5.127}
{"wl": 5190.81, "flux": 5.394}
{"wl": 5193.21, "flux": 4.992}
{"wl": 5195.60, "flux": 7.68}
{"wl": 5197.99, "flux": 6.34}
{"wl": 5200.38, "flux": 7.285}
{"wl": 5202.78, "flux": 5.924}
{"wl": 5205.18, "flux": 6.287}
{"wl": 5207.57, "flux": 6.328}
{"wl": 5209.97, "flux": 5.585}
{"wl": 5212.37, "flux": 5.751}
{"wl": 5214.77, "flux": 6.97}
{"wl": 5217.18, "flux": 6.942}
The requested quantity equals 0.187 mag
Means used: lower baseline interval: 8.83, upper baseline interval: 5.68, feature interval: 6.21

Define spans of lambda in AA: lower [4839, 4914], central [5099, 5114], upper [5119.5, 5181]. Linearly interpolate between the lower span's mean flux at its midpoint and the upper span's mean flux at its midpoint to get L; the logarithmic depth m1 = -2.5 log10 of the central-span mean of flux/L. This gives -0.024 mag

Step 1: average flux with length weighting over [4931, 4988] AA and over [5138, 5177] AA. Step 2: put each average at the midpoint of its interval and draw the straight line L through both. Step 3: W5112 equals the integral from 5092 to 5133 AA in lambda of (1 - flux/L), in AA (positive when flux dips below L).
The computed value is -0.4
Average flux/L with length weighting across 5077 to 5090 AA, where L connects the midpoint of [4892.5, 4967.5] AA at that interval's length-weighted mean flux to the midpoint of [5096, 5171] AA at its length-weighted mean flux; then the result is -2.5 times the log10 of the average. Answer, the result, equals 0.09 mag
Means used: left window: 7.02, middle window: 5.74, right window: 5.98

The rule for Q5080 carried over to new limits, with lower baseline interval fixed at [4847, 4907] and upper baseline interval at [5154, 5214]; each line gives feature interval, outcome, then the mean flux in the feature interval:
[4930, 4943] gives 0.10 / 5.81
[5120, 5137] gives -0.04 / 6.16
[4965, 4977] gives -0.07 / 6.73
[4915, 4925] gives 0.00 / 6.41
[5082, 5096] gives -0.07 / 6.46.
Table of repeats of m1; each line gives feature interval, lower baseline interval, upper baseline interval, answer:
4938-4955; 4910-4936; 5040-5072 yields -0.030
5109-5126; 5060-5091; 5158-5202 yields -0.042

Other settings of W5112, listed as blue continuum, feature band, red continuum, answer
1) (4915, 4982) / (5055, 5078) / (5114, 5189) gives 0.1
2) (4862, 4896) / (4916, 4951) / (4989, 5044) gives 6.1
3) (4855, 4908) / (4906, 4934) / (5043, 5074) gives 1.5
